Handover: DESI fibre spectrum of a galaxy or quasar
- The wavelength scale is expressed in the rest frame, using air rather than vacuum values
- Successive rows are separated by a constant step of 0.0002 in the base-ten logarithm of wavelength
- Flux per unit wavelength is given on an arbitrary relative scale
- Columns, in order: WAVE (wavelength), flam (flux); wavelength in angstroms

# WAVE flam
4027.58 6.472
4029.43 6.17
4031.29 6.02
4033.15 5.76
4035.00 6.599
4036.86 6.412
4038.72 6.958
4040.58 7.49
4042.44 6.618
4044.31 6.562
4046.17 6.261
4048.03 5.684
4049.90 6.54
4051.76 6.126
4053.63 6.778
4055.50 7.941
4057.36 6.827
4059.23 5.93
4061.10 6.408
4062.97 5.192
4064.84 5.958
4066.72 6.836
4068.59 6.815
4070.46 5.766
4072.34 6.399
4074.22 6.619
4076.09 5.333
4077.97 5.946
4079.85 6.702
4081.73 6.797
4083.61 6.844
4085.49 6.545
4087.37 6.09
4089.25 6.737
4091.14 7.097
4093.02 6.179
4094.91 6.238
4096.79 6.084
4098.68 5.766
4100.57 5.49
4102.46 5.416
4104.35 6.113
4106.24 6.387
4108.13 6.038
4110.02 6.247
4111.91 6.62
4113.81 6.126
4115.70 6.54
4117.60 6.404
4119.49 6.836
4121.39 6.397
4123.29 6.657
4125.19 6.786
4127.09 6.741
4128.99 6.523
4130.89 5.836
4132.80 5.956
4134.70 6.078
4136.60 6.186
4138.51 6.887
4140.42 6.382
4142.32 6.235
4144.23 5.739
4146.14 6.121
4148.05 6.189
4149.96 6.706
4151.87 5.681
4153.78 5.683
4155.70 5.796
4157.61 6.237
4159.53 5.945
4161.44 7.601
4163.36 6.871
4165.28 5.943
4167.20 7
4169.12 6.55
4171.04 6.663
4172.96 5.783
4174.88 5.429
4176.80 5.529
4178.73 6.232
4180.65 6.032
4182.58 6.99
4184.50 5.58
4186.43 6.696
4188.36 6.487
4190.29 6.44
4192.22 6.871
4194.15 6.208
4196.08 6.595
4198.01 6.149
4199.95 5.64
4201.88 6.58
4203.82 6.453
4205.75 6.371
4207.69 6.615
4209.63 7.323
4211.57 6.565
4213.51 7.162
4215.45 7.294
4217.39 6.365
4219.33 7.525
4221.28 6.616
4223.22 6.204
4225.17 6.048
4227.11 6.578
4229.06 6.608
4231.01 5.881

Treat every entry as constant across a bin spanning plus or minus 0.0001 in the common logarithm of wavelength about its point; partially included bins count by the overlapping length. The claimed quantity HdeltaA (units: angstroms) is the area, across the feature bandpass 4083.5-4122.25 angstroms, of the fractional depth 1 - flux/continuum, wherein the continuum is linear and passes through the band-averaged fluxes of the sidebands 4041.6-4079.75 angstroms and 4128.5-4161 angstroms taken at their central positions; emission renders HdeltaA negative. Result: -0.3 angstroms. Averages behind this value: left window 6.33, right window 6.15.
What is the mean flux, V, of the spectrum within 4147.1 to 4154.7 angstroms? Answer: 6.07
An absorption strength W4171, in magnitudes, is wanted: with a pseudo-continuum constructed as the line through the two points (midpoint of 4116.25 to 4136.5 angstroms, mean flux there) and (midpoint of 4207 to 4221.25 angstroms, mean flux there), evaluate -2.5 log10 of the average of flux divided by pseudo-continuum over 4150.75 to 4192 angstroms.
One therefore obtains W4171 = 0.07 mag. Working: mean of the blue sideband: 6.41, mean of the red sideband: 6.96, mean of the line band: 6.26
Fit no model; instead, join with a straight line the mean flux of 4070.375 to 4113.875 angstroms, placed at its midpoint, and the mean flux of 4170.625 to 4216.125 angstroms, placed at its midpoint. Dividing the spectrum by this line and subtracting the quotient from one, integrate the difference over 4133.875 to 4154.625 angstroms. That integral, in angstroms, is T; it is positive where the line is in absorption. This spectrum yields 0.5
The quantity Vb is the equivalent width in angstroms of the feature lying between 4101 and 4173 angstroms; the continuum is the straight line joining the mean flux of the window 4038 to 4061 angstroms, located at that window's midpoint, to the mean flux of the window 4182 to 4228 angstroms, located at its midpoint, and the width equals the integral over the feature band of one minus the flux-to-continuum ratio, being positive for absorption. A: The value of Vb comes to 2.99 angstroms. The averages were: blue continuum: 6.63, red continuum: 6.55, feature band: 6.31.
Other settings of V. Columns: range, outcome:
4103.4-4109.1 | 6.18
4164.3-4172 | 6.54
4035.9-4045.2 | 6.8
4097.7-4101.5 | 5.63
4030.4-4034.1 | 5.9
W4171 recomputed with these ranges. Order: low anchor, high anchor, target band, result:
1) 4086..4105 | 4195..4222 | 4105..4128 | -0.04 mag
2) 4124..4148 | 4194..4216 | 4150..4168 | 0.01 mag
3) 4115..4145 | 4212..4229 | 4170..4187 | 0.08 mag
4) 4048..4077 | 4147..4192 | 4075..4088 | 0.00 mag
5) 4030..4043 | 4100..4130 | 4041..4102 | 0.02 mag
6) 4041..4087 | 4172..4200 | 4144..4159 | 0.04 mag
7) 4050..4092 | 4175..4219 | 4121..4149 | 0.02 mag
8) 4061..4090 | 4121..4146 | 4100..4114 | 0.04 mag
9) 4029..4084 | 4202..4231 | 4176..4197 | 0.05 mag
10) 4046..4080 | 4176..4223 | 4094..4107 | 0.08 mag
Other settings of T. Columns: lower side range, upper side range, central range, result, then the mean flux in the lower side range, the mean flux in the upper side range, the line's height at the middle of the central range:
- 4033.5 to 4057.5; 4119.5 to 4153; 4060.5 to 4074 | 0.7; 6.65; 6.31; 6.57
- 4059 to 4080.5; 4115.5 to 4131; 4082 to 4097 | -0.5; 6.16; 6.56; 6.31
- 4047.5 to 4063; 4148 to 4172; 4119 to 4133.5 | -0.1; 6.47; 6.38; 6.41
